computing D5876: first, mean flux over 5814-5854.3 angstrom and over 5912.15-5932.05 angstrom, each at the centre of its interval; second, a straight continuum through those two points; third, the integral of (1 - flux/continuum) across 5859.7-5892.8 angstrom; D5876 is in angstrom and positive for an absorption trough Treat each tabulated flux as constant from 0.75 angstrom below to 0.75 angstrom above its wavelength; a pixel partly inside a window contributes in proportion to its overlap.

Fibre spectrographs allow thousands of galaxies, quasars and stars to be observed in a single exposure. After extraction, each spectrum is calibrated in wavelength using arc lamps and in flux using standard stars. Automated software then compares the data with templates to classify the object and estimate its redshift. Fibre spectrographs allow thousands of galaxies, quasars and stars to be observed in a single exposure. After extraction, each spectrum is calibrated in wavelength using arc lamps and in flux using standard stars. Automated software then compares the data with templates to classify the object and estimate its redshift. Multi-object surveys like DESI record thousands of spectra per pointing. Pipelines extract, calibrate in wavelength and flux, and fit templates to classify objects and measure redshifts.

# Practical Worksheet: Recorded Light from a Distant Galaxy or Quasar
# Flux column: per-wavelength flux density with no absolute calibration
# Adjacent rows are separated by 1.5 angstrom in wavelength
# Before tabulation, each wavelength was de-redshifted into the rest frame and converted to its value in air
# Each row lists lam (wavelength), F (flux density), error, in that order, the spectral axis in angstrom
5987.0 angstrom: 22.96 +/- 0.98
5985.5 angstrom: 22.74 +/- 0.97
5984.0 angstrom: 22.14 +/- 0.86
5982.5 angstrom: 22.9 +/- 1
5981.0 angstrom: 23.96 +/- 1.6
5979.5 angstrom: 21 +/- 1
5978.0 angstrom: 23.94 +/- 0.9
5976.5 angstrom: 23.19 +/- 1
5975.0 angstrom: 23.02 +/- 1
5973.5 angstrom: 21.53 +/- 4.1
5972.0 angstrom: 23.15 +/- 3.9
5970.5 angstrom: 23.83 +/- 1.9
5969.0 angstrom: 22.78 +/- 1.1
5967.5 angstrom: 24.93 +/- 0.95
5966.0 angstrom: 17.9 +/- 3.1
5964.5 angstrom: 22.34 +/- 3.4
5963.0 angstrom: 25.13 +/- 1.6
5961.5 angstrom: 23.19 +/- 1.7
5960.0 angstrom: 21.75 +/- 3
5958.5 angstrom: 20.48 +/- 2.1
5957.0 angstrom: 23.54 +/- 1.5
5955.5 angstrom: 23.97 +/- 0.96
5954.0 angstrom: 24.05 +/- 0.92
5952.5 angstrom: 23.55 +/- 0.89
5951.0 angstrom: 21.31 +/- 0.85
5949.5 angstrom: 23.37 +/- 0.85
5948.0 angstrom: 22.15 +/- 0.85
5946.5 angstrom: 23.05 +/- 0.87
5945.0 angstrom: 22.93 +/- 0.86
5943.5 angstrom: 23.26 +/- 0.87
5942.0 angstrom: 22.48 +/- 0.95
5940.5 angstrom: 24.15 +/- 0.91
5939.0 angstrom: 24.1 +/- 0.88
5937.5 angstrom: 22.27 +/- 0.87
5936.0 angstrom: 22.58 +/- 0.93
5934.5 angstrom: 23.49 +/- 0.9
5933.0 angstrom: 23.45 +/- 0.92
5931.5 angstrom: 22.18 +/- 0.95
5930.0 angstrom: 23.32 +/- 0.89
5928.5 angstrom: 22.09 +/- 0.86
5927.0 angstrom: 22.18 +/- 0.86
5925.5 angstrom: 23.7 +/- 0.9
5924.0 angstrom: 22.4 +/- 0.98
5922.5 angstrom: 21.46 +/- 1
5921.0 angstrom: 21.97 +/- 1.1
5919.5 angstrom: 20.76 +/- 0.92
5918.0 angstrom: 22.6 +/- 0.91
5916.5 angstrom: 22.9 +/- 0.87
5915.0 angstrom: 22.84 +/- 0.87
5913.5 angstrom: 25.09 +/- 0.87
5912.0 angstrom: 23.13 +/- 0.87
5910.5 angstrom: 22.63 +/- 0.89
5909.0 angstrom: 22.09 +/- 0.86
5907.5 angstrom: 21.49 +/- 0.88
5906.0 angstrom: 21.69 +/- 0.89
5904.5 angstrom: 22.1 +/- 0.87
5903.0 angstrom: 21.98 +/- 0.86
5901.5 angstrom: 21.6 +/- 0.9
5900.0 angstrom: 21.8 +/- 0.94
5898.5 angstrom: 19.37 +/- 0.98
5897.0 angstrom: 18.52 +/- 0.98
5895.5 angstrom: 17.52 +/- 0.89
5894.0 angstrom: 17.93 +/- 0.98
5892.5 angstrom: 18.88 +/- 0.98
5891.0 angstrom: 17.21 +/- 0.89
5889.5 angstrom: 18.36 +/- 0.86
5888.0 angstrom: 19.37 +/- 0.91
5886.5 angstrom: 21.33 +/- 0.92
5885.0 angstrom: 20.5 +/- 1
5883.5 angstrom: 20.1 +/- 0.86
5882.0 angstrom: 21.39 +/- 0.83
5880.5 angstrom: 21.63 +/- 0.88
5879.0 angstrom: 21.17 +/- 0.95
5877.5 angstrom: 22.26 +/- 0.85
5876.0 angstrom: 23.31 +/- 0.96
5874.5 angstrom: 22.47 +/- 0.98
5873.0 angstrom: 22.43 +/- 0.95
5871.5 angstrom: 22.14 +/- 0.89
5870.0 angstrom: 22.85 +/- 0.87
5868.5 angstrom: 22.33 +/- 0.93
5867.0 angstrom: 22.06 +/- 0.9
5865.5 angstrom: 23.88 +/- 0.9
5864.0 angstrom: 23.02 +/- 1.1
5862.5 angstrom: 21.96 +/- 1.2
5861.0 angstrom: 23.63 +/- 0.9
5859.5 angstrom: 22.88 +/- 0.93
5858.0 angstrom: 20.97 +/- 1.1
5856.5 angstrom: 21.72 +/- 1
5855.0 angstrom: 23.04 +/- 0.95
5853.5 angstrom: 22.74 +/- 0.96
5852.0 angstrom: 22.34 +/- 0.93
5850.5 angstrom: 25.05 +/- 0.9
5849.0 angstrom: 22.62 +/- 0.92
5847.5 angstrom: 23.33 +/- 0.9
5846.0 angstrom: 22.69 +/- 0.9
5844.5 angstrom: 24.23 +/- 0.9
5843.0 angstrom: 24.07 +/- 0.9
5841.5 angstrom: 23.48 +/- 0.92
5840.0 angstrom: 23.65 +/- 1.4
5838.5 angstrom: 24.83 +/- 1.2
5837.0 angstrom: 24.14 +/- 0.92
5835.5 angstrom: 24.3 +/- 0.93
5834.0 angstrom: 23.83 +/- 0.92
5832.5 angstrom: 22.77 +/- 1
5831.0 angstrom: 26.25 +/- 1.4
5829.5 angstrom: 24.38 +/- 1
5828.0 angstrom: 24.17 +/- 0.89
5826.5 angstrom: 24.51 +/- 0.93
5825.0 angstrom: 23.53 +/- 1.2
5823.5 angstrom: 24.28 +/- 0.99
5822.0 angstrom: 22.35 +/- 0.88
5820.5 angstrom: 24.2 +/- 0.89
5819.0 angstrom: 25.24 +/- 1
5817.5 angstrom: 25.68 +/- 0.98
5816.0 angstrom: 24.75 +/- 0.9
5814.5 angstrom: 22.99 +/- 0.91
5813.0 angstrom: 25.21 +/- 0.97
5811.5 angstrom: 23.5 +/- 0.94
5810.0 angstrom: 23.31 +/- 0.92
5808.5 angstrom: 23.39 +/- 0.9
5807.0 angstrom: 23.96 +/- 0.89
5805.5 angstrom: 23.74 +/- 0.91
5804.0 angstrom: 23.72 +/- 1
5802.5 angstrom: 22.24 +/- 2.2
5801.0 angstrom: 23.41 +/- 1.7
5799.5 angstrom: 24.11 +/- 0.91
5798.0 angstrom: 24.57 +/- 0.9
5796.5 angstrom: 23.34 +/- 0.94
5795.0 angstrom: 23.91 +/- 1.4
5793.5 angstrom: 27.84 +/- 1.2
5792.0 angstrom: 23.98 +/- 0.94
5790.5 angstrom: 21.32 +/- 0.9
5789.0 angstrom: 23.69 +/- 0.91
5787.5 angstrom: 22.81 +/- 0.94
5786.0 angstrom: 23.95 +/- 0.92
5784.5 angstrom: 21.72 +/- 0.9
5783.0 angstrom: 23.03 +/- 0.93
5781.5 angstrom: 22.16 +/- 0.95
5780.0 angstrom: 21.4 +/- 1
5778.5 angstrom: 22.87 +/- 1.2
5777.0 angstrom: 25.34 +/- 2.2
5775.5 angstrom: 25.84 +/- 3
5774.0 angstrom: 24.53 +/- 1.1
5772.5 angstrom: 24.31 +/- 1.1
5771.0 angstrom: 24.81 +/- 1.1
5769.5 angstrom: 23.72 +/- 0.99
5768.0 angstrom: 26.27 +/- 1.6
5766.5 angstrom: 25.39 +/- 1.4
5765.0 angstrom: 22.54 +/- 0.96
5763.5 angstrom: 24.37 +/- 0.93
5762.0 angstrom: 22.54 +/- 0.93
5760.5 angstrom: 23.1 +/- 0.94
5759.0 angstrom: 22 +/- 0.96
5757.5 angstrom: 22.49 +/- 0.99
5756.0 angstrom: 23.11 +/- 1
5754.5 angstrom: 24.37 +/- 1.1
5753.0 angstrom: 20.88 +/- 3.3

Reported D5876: 2.53 angstrom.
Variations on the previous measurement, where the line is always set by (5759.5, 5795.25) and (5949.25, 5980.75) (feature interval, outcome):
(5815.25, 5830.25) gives -0.48 angstrom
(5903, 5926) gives 0.62 angstrom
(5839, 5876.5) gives 0.69 angstrom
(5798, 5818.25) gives -0.21 angstrom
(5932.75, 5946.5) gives -0.16 angstrom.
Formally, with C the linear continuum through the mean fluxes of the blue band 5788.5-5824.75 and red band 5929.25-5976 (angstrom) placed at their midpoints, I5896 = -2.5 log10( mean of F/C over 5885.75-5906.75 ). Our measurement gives 0.174 mag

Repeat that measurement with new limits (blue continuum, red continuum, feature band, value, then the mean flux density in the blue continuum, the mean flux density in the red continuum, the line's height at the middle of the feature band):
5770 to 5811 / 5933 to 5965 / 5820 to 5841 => -0.03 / 23.7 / 23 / 23.5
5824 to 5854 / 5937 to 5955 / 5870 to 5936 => 0.09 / 23.9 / 23.1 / 23.4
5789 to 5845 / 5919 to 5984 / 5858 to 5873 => 0.04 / 24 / 22.8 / 23.6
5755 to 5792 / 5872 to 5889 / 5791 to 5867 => -0.06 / 23.5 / 21.4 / 22.4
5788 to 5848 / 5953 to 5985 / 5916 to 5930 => 0.04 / 24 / 22.8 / 23.2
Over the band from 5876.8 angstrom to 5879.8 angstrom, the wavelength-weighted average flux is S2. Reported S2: 21.7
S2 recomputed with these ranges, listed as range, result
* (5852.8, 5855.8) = 22.9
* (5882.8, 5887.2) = 20.6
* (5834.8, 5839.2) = 24.4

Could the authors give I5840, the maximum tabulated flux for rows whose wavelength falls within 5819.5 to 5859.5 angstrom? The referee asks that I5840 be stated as 26.25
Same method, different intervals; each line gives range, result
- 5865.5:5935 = 25.09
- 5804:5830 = 25.68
